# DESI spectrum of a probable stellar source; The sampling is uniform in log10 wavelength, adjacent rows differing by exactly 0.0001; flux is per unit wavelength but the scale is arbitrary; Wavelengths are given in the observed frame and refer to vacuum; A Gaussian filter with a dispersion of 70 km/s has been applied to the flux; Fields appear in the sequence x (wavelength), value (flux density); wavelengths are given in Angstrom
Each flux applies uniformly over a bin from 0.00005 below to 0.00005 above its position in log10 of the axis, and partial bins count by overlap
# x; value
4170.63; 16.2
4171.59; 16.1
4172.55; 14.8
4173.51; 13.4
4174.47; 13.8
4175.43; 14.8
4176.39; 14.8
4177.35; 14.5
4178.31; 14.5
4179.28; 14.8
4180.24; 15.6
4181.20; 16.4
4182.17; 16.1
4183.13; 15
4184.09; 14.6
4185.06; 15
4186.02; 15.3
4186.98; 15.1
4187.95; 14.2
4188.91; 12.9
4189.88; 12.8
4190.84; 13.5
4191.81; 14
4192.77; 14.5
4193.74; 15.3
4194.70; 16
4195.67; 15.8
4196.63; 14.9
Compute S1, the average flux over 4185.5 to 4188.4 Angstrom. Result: 14.9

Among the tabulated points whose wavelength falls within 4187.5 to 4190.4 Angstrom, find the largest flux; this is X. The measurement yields 14.2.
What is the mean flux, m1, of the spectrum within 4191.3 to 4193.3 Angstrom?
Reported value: 14.2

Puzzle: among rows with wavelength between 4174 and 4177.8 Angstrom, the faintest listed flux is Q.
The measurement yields 13.8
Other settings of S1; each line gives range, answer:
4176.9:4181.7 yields 15.1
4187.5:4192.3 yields 13.5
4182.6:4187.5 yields 15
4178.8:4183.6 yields 15.6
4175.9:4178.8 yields 14.6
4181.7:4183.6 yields 15.6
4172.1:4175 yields 14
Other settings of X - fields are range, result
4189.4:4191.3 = 13.5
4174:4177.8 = 14.8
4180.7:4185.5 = 16.4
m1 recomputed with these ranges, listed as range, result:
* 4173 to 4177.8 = 14.3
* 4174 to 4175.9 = 14.3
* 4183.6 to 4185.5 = 14.8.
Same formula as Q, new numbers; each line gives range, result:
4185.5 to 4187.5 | 15.1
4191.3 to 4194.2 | 14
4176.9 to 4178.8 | 14.5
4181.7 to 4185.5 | 14.6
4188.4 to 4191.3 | 12.8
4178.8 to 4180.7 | 14.8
